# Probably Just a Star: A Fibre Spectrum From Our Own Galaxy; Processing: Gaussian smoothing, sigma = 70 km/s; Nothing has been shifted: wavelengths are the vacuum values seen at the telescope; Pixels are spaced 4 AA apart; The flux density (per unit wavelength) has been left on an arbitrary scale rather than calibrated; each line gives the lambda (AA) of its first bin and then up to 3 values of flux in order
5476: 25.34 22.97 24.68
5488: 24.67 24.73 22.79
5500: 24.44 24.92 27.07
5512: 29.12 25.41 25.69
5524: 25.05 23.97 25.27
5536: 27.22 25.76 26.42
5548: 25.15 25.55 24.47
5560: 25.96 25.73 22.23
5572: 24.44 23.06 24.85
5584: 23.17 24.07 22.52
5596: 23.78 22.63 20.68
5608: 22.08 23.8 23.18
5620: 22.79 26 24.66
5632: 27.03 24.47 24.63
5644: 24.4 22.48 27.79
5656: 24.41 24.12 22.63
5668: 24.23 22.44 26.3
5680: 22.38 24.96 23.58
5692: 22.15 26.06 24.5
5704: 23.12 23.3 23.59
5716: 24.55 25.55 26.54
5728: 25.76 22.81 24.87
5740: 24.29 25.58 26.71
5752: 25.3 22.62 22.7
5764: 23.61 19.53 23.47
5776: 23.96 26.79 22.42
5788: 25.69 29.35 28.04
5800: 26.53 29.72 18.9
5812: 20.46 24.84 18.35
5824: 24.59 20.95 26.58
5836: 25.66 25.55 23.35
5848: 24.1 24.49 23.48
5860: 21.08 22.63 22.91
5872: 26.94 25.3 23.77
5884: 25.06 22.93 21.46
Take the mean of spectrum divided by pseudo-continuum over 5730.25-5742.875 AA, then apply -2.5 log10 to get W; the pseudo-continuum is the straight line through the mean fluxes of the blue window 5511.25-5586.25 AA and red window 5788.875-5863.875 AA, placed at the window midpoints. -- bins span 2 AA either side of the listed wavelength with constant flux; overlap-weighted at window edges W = 0.02 mag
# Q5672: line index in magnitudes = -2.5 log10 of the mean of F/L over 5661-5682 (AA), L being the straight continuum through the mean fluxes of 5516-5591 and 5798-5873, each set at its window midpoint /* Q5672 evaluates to 0.034 mag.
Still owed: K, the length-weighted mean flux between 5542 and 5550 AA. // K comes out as 25.8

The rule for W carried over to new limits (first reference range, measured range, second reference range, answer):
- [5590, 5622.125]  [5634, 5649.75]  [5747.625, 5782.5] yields -0.05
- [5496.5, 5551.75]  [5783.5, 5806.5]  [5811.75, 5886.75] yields -0.13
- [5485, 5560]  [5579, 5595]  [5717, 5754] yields 0.08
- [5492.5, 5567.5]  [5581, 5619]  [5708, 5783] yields 0.10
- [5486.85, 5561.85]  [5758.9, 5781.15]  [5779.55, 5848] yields 0.06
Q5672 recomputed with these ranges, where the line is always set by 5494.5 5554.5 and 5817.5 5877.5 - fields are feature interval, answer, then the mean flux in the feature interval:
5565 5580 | 0.075 mag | 23.6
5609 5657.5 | 0.017 mag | 24.6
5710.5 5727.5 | -0.030 mag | 25.2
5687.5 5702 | 0.022 mag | 24.1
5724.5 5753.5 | -0.033 mag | 25.1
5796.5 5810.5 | -0.054 mag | 25.2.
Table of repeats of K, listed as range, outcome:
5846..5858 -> 24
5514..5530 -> 25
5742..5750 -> 26.1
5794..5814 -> 24.7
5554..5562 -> 25.2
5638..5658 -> 24.7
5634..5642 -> 24.5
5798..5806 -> 28.1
